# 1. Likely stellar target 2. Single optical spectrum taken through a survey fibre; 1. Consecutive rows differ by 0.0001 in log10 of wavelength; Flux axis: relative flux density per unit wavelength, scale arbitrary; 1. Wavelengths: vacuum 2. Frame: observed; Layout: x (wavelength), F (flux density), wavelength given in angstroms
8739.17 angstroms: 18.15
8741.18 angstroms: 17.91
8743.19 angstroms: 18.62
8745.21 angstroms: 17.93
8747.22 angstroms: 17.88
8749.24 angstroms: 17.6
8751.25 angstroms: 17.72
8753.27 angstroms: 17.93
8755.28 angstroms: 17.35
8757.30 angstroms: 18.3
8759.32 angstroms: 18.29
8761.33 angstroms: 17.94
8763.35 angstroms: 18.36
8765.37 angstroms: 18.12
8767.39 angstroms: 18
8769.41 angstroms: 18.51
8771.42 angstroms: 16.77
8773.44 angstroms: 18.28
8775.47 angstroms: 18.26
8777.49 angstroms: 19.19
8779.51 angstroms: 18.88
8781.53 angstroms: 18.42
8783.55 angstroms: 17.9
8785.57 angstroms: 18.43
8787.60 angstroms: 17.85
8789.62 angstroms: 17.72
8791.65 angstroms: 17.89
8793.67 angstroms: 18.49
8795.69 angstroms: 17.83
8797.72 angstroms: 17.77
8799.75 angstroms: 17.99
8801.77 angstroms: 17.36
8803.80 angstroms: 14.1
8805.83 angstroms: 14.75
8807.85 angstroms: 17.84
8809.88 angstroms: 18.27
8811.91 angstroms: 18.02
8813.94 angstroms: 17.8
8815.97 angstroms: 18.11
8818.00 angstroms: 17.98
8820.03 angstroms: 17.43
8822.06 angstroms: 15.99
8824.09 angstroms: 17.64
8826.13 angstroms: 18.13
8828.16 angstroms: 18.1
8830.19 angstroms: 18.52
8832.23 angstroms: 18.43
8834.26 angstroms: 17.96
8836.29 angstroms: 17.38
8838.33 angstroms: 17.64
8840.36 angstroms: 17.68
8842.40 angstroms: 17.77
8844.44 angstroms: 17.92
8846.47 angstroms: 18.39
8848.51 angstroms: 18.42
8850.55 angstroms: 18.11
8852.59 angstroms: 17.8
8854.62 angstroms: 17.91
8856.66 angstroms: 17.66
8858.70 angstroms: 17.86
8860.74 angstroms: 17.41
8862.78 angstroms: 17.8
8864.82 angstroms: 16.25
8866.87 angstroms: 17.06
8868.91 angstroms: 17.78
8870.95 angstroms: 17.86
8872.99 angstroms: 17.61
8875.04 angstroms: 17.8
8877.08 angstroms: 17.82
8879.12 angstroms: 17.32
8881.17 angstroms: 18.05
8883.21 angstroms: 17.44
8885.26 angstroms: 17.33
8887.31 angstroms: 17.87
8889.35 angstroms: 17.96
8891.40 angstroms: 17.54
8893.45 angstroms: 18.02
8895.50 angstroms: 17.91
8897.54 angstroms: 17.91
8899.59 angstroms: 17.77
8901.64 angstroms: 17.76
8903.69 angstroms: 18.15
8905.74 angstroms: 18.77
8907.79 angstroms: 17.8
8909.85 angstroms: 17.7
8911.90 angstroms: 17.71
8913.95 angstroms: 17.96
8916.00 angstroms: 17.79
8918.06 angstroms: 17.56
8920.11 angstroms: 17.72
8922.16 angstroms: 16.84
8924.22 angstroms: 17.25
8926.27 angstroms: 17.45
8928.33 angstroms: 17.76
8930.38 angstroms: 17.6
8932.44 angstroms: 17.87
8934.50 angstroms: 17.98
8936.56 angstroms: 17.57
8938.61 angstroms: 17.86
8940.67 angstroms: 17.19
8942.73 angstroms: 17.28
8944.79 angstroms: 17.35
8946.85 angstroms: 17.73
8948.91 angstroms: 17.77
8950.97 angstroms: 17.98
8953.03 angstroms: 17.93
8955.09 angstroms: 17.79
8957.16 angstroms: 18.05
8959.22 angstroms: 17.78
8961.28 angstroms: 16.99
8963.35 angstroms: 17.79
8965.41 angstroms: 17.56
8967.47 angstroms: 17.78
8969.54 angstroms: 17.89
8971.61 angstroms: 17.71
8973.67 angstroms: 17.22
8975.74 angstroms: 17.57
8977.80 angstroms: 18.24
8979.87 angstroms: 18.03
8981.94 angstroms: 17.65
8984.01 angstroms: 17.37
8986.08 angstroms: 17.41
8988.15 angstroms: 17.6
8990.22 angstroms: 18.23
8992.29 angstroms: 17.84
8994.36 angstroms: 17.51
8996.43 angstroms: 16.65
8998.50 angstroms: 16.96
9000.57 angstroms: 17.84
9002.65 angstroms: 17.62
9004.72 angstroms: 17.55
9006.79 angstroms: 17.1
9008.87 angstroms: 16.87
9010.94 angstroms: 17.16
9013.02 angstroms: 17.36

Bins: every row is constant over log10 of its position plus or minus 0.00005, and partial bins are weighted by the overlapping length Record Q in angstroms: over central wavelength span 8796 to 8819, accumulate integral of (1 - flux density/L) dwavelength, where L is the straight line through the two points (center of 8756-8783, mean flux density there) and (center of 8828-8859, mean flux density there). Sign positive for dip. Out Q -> 1.0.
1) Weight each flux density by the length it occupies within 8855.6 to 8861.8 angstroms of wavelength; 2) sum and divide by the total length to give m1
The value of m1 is 17.6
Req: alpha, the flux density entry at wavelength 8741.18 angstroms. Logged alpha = 17.91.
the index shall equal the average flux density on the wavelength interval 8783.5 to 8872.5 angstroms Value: 17.7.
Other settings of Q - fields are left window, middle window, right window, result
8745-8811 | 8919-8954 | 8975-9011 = 0.0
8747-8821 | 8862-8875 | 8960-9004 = 0.2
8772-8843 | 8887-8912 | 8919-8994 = -0.3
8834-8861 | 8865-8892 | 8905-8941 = 0.3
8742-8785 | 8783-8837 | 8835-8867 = 0.8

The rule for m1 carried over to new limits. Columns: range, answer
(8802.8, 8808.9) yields 15.6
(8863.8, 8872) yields 17.2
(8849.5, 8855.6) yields 18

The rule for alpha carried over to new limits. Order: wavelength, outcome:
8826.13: 18.13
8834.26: 17.96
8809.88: 18.27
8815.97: 18.11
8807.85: 17.84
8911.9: 17.71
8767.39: 18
